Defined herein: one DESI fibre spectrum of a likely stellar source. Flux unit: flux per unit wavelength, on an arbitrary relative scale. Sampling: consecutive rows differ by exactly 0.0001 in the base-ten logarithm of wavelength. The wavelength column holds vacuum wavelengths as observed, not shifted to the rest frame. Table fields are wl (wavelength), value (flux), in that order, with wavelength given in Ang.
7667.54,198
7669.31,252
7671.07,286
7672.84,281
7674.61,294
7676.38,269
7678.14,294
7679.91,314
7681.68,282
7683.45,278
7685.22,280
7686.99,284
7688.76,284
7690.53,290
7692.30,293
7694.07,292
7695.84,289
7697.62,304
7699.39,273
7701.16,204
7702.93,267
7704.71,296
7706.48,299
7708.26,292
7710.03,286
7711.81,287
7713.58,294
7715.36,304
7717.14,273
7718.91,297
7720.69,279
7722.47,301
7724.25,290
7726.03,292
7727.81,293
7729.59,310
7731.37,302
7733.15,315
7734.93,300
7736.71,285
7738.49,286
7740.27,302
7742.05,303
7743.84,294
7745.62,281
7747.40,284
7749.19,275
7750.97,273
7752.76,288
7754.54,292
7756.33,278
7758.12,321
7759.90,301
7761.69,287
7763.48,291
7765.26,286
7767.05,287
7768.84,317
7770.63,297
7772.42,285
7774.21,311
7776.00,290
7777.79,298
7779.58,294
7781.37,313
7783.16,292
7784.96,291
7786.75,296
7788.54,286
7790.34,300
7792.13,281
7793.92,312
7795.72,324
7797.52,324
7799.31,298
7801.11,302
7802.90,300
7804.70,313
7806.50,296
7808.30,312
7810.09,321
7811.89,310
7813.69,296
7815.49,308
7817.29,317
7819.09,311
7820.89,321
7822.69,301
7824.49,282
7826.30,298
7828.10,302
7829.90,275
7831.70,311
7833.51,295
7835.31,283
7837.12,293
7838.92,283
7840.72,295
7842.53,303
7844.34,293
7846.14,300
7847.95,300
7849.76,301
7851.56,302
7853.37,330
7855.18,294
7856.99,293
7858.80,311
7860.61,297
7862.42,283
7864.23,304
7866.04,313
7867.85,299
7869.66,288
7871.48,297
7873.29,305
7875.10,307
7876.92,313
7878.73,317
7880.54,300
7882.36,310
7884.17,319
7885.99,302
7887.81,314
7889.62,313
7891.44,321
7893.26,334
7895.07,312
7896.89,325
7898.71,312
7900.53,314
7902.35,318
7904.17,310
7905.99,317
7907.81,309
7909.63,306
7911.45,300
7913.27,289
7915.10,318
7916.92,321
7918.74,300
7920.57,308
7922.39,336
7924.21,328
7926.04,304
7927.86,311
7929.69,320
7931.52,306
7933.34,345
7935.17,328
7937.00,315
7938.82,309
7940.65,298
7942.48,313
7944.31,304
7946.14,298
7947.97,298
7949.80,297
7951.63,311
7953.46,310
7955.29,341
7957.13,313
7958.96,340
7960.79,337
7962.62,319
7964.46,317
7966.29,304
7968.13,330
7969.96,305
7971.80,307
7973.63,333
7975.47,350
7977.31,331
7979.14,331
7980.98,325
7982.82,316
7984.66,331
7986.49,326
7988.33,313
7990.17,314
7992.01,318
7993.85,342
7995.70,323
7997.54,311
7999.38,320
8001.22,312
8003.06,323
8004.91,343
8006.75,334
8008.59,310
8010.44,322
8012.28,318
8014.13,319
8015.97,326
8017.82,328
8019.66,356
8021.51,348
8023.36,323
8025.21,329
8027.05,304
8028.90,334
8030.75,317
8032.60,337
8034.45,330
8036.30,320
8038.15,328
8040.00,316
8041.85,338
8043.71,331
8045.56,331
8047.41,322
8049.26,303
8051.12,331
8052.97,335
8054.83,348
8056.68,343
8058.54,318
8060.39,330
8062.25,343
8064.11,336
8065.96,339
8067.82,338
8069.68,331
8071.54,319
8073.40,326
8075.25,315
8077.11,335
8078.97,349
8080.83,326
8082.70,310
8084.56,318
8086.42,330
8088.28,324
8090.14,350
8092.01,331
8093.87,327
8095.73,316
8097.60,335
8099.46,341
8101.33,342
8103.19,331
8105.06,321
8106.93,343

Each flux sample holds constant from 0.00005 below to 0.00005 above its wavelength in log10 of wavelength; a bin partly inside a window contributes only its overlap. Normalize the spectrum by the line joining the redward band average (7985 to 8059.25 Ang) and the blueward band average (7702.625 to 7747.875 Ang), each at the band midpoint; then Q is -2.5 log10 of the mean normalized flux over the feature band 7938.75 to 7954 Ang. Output 0.05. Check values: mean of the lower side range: 293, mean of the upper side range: 326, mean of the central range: 304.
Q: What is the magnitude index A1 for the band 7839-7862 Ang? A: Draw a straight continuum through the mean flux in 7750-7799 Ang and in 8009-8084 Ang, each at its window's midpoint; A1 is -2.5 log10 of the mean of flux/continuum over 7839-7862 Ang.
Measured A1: 0.02 mag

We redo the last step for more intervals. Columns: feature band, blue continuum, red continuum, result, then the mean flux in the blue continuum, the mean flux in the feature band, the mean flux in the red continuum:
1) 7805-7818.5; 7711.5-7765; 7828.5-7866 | -0.05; 293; 309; 298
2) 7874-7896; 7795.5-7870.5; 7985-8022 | -0.02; 302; 313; 325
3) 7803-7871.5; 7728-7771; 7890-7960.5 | 0.01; 294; 301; 314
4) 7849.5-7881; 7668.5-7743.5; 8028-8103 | 0.01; 288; 303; 330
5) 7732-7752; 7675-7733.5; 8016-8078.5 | 0.01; 288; 291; 330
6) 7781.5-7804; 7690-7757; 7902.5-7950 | -0.02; 289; 301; 311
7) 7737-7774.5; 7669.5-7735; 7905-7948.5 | 0.01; 288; 292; 312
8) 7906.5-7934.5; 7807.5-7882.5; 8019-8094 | -0.01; 302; 314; 330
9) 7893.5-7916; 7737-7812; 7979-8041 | 0.00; 297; 312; 325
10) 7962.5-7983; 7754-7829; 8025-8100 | -0.01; 301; 323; 329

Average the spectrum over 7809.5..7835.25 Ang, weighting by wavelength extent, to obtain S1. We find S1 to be 303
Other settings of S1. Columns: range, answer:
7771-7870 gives 301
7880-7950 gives 313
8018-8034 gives 331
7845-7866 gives 302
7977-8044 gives 326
